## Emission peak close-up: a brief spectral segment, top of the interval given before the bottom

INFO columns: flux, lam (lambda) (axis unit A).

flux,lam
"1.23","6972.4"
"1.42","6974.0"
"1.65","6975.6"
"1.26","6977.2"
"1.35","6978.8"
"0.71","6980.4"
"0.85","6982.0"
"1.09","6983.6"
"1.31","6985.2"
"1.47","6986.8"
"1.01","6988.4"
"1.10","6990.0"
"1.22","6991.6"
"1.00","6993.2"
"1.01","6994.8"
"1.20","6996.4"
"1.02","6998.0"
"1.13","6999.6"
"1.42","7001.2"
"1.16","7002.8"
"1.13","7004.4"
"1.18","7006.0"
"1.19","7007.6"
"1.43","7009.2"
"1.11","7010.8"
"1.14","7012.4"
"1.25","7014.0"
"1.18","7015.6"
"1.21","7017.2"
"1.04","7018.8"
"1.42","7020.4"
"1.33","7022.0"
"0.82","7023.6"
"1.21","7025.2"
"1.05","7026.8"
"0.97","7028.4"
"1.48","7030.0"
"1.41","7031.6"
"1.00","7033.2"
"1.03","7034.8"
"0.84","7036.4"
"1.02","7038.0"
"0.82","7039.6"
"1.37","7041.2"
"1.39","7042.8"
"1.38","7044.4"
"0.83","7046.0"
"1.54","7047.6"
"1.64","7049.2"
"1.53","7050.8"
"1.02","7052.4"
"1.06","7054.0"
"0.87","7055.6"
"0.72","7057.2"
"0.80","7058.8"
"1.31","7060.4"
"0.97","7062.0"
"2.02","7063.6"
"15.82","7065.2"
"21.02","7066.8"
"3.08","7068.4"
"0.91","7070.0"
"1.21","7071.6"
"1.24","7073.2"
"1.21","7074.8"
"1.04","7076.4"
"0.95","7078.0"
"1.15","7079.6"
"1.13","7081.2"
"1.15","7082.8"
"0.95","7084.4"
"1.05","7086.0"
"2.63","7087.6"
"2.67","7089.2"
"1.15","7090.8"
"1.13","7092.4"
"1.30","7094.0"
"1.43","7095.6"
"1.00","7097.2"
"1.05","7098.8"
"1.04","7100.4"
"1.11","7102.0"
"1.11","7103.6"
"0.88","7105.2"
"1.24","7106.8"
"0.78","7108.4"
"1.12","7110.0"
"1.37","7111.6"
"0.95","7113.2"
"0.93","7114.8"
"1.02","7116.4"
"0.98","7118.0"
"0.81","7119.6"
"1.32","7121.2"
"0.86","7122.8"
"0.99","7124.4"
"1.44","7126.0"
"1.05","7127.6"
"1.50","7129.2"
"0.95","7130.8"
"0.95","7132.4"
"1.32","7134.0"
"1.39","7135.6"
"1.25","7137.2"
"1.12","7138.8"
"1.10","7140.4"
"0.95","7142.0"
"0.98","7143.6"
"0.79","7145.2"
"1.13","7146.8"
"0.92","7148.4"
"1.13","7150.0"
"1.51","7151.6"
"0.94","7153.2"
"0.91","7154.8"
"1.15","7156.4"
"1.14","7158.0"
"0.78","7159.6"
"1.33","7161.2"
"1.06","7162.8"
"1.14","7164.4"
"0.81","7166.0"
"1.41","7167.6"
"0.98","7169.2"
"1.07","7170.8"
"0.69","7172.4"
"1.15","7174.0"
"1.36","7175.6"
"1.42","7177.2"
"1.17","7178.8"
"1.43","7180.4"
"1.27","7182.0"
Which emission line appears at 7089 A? [N II] 6583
